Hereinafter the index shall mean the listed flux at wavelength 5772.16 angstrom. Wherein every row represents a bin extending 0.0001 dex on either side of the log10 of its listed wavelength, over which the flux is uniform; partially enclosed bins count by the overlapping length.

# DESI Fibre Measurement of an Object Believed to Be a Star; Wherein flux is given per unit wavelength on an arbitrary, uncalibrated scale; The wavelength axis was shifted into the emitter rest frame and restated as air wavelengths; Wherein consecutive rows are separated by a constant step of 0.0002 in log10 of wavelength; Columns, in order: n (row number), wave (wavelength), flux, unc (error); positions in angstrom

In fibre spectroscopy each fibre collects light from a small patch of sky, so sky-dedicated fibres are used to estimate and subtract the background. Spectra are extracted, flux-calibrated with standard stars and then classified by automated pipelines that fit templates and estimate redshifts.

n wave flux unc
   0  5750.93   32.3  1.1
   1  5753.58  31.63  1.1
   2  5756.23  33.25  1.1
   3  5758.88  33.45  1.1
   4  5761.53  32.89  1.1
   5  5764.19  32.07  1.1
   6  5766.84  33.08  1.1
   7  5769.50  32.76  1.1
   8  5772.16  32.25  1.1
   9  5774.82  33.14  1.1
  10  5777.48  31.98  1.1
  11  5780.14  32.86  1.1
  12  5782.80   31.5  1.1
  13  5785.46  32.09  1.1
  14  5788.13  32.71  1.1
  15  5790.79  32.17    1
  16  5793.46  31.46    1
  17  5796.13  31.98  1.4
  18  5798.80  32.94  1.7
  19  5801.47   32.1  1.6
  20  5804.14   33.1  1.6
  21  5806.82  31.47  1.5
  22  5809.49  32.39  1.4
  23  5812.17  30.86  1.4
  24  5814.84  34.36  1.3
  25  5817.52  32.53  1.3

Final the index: 32.25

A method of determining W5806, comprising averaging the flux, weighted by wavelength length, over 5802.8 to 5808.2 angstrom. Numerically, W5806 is 32.3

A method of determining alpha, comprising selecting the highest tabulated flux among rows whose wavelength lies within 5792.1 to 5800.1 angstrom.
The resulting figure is 32.94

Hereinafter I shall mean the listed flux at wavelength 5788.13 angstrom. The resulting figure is 32.71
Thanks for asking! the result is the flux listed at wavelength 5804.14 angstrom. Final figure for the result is 33.1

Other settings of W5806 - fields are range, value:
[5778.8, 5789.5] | 32.3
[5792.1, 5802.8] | 32.1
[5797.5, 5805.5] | 32.7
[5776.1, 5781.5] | 32.4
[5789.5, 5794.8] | 31.8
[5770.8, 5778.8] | 32.4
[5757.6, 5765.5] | 32.8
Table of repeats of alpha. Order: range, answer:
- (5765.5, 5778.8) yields 33.14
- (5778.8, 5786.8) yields 32.86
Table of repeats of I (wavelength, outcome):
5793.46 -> 31.46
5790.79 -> 32.17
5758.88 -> 33.45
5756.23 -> 33.25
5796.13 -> 31.98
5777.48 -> 31.98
